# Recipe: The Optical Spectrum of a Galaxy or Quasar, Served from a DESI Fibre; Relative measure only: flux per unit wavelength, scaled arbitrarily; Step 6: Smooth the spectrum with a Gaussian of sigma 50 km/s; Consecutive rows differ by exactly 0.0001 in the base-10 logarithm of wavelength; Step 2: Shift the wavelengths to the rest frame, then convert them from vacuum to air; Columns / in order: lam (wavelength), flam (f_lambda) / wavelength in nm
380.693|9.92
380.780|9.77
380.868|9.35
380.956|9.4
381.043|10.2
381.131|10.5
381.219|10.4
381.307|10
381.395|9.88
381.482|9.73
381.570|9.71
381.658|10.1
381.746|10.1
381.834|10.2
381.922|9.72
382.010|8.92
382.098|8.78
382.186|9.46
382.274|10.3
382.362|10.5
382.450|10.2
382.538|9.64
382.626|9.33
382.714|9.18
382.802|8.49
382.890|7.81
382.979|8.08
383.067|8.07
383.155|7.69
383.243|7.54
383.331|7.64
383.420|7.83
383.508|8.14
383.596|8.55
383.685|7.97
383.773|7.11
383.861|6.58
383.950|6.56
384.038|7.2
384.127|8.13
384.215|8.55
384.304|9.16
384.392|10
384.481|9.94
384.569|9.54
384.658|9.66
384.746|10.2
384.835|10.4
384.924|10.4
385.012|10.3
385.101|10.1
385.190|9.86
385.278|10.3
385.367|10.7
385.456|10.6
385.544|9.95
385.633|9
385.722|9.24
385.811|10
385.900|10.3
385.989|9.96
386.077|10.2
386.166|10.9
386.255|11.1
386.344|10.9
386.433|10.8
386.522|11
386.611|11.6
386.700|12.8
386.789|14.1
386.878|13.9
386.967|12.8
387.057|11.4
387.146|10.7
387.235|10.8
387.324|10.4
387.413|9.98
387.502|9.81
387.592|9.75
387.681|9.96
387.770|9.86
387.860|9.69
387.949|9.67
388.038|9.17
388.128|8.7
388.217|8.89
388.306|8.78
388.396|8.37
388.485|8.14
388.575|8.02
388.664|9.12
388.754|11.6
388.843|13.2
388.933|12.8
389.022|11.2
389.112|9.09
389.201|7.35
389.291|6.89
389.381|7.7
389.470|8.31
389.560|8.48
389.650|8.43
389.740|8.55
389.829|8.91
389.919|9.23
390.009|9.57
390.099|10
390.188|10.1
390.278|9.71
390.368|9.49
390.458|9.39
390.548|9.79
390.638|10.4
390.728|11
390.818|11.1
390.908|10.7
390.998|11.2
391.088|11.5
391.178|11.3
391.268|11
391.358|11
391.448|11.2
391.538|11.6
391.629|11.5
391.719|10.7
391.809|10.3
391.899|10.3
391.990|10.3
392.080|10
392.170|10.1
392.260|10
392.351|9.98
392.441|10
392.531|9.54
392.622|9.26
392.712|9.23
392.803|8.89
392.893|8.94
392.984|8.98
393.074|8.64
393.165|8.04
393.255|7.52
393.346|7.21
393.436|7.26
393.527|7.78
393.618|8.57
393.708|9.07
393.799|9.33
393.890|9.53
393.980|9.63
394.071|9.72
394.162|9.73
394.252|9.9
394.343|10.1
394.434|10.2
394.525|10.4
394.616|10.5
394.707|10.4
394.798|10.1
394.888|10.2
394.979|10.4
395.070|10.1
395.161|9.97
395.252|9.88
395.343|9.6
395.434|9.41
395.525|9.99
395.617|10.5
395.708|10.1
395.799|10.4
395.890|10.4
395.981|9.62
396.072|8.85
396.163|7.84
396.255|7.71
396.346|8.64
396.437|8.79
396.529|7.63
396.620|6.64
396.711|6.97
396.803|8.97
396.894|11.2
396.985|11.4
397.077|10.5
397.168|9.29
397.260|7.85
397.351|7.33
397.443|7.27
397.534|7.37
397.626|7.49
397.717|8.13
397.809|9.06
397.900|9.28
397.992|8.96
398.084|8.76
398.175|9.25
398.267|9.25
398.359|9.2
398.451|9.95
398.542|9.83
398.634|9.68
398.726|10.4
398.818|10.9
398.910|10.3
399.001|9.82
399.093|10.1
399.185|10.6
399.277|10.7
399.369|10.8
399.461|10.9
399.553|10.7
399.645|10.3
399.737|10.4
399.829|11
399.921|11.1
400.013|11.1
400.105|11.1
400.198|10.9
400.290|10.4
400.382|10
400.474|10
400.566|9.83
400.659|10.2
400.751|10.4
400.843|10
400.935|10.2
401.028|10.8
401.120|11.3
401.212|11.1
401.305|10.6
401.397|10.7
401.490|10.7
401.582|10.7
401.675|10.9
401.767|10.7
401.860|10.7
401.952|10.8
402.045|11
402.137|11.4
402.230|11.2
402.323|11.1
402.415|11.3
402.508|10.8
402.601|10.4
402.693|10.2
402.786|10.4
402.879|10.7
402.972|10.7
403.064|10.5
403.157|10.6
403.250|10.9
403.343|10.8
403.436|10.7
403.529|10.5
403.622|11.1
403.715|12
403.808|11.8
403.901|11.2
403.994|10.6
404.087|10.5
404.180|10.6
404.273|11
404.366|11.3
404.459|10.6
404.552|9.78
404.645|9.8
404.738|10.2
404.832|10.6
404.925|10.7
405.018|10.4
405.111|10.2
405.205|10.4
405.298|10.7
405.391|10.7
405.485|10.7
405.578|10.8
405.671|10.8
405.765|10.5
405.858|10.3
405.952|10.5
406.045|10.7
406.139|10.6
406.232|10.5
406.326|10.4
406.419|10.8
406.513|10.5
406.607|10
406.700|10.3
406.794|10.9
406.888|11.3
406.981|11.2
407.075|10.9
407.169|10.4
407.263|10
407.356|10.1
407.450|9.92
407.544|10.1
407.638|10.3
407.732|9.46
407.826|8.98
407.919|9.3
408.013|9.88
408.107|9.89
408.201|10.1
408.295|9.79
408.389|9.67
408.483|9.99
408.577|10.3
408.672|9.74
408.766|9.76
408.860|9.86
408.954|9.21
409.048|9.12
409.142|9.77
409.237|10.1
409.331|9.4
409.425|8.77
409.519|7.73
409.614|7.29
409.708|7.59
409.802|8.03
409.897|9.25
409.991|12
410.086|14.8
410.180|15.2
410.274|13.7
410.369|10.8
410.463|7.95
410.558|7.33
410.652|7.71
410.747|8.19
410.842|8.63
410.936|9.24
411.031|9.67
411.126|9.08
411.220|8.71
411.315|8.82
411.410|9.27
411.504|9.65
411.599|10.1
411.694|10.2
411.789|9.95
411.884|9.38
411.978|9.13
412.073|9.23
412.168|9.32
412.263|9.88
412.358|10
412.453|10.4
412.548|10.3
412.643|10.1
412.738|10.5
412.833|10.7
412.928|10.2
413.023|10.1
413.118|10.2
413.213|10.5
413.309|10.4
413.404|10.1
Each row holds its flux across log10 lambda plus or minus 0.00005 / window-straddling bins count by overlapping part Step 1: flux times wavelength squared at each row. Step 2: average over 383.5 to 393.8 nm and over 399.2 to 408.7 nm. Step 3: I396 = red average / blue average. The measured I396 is 1.17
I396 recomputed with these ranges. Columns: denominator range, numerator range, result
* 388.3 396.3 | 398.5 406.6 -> 1.16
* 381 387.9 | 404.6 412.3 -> 1.15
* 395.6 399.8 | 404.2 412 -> 1.13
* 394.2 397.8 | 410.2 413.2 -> 1.13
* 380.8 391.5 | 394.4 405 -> 1.11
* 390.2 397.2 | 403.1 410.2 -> 1.13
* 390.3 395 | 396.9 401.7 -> 1.05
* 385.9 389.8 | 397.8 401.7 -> 1.08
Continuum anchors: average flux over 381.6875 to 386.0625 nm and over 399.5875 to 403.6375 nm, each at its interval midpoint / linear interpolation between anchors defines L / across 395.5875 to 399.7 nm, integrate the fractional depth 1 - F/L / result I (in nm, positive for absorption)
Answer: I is 0.41 nm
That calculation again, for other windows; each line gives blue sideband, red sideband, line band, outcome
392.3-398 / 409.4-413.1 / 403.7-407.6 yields -0.44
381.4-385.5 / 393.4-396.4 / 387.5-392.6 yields -0.26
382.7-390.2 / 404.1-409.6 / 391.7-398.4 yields 0.39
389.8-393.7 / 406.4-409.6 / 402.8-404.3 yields -0.15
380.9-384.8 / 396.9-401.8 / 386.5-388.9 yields -0.30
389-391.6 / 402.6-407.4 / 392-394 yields 0.19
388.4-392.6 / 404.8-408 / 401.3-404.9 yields -0.16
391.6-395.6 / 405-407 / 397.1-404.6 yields -0.08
